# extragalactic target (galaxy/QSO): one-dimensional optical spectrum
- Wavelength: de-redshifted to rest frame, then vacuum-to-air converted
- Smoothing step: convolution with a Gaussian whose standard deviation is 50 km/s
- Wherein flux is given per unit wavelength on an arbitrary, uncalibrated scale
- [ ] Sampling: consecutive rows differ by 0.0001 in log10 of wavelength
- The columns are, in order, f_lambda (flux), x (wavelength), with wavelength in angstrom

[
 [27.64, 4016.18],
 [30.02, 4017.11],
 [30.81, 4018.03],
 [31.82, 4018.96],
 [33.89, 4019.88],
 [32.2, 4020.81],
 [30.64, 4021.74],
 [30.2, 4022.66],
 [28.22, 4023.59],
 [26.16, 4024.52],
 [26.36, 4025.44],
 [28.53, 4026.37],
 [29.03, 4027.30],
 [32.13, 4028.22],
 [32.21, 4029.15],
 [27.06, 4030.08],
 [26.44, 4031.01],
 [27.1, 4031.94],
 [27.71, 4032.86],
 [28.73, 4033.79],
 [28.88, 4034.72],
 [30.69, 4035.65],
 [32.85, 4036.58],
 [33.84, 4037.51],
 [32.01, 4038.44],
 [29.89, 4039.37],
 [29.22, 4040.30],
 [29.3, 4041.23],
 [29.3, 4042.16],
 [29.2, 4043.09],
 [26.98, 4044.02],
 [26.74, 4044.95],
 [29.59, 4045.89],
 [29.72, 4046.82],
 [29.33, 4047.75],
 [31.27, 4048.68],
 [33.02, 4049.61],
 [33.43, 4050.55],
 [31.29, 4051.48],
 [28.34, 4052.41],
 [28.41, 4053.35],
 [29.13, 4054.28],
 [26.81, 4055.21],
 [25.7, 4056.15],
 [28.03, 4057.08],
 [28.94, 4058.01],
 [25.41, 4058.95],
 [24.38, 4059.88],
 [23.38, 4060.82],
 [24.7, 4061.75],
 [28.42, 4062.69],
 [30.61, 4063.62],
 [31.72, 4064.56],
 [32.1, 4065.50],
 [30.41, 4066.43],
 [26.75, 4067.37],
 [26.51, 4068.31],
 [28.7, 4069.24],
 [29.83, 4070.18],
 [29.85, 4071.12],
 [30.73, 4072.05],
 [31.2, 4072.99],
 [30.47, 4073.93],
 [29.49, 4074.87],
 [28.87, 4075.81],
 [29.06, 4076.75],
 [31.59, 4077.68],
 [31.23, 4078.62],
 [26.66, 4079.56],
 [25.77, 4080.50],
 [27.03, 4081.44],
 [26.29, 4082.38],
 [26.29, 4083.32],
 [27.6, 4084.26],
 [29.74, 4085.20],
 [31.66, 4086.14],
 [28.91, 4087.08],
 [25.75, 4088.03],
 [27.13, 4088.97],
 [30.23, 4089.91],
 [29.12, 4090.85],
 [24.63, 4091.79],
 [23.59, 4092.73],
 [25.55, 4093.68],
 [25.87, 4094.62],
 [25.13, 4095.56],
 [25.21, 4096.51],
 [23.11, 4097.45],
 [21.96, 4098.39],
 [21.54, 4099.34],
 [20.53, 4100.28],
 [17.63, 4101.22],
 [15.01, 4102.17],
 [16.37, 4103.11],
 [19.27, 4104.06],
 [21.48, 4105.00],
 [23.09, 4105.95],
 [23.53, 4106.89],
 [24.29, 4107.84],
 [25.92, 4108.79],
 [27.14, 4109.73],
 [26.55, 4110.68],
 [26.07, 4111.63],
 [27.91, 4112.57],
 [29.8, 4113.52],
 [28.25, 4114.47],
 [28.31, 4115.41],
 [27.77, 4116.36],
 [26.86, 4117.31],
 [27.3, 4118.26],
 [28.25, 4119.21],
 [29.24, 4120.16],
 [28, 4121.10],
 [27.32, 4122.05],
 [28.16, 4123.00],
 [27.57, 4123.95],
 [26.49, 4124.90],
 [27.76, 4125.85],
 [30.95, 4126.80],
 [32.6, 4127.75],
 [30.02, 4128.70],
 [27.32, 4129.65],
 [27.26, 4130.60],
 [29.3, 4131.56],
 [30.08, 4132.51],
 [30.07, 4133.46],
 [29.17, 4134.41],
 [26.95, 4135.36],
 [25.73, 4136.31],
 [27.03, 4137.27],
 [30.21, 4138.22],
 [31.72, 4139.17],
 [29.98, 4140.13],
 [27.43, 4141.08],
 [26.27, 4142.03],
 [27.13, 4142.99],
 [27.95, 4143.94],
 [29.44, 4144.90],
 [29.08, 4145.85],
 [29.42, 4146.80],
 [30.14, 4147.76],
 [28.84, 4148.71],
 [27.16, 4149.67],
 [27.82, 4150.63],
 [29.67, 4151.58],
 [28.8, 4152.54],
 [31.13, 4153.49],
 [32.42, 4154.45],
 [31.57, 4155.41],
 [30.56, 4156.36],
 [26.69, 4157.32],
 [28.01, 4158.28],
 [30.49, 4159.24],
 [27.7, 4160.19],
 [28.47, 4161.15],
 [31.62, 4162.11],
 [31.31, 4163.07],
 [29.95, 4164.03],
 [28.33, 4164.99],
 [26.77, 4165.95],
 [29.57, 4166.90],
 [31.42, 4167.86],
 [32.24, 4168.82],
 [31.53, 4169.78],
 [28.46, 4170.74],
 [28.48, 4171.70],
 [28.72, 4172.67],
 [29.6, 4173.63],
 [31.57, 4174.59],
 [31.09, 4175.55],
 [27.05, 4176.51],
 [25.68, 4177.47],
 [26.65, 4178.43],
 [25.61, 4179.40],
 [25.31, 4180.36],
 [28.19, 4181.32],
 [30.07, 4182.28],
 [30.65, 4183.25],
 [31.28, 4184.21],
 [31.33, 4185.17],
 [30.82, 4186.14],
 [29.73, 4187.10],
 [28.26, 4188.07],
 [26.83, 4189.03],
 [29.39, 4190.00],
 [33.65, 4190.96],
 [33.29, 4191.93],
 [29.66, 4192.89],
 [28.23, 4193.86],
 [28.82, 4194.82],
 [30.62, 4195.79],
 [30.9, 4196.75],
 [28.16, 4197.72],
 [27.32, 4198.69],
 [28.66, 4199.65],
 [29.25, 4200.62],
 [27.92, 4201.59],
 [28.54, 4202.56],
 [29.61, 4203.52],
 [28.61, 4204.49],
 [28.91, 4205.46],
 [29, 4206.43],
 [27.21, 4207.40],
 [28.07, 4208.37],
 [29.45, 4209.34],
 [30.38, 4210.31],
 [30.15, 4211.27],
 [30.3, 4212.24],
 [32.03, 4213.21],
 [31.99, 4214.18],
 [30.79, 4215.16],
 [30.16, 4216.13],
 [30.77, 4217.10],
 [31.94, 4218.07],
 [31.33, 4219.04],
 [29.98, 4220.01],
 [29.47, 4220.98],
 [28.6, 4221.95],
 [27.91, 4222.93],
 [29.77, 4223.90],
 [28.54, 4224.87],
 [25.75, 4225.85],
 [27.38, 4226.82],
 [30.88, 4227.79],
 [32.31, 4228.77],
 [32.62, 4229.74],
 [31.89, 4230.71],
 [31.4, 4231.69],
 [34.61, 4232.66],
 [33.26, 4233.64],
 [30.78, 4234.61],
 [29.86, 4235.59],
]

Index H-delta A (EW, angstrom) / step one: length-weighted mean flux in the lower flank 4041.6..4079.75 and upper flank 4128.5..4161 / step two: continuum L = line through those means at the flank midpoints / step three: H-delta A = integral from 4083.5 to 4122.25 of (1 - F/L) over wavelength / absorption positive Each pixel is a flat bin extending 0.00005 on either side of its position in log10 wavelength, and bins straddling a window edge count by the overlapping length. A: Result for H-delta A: 4.70 angstrom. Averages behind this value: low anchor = 29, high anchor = 28.9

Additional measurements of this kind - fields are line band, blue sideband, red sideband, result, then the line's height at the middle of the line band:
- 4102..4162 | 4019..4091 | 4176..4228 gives 2.92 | 29.2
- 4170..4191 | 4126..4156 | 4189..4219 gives 0.40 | 29.5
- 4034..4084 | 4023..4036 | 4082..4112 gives -4.23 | 26.8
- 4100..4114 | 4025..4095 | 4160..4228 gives 2.88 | 29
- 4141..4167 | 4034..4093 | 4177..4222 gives 0.16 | 29.3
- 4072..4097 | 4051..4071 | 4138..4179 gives 0.42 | 28.4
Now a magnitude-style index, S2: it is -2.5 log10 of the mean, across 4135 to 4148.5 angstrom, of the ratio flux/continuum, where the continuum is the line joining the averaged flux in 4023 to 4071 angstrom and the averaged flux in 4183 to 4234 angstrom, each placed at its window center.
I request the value 0.039 mag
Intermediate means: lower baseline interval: 28.9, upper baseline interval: 30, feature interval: 28.5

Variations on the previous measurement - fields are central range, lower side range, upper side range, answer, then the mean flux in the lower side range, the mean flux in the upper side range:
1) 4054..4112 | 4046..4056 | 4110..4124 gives 0.098 mag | 29.9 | 27.8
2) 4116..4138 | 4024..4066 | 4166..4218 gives 0.035 mag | 29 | 29.5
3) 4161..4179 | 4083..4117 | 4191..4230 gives -0.054 mag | 25.1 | 29.7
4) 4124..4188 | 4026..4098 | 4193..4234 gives 0.009 mag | 28.6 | 29.8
